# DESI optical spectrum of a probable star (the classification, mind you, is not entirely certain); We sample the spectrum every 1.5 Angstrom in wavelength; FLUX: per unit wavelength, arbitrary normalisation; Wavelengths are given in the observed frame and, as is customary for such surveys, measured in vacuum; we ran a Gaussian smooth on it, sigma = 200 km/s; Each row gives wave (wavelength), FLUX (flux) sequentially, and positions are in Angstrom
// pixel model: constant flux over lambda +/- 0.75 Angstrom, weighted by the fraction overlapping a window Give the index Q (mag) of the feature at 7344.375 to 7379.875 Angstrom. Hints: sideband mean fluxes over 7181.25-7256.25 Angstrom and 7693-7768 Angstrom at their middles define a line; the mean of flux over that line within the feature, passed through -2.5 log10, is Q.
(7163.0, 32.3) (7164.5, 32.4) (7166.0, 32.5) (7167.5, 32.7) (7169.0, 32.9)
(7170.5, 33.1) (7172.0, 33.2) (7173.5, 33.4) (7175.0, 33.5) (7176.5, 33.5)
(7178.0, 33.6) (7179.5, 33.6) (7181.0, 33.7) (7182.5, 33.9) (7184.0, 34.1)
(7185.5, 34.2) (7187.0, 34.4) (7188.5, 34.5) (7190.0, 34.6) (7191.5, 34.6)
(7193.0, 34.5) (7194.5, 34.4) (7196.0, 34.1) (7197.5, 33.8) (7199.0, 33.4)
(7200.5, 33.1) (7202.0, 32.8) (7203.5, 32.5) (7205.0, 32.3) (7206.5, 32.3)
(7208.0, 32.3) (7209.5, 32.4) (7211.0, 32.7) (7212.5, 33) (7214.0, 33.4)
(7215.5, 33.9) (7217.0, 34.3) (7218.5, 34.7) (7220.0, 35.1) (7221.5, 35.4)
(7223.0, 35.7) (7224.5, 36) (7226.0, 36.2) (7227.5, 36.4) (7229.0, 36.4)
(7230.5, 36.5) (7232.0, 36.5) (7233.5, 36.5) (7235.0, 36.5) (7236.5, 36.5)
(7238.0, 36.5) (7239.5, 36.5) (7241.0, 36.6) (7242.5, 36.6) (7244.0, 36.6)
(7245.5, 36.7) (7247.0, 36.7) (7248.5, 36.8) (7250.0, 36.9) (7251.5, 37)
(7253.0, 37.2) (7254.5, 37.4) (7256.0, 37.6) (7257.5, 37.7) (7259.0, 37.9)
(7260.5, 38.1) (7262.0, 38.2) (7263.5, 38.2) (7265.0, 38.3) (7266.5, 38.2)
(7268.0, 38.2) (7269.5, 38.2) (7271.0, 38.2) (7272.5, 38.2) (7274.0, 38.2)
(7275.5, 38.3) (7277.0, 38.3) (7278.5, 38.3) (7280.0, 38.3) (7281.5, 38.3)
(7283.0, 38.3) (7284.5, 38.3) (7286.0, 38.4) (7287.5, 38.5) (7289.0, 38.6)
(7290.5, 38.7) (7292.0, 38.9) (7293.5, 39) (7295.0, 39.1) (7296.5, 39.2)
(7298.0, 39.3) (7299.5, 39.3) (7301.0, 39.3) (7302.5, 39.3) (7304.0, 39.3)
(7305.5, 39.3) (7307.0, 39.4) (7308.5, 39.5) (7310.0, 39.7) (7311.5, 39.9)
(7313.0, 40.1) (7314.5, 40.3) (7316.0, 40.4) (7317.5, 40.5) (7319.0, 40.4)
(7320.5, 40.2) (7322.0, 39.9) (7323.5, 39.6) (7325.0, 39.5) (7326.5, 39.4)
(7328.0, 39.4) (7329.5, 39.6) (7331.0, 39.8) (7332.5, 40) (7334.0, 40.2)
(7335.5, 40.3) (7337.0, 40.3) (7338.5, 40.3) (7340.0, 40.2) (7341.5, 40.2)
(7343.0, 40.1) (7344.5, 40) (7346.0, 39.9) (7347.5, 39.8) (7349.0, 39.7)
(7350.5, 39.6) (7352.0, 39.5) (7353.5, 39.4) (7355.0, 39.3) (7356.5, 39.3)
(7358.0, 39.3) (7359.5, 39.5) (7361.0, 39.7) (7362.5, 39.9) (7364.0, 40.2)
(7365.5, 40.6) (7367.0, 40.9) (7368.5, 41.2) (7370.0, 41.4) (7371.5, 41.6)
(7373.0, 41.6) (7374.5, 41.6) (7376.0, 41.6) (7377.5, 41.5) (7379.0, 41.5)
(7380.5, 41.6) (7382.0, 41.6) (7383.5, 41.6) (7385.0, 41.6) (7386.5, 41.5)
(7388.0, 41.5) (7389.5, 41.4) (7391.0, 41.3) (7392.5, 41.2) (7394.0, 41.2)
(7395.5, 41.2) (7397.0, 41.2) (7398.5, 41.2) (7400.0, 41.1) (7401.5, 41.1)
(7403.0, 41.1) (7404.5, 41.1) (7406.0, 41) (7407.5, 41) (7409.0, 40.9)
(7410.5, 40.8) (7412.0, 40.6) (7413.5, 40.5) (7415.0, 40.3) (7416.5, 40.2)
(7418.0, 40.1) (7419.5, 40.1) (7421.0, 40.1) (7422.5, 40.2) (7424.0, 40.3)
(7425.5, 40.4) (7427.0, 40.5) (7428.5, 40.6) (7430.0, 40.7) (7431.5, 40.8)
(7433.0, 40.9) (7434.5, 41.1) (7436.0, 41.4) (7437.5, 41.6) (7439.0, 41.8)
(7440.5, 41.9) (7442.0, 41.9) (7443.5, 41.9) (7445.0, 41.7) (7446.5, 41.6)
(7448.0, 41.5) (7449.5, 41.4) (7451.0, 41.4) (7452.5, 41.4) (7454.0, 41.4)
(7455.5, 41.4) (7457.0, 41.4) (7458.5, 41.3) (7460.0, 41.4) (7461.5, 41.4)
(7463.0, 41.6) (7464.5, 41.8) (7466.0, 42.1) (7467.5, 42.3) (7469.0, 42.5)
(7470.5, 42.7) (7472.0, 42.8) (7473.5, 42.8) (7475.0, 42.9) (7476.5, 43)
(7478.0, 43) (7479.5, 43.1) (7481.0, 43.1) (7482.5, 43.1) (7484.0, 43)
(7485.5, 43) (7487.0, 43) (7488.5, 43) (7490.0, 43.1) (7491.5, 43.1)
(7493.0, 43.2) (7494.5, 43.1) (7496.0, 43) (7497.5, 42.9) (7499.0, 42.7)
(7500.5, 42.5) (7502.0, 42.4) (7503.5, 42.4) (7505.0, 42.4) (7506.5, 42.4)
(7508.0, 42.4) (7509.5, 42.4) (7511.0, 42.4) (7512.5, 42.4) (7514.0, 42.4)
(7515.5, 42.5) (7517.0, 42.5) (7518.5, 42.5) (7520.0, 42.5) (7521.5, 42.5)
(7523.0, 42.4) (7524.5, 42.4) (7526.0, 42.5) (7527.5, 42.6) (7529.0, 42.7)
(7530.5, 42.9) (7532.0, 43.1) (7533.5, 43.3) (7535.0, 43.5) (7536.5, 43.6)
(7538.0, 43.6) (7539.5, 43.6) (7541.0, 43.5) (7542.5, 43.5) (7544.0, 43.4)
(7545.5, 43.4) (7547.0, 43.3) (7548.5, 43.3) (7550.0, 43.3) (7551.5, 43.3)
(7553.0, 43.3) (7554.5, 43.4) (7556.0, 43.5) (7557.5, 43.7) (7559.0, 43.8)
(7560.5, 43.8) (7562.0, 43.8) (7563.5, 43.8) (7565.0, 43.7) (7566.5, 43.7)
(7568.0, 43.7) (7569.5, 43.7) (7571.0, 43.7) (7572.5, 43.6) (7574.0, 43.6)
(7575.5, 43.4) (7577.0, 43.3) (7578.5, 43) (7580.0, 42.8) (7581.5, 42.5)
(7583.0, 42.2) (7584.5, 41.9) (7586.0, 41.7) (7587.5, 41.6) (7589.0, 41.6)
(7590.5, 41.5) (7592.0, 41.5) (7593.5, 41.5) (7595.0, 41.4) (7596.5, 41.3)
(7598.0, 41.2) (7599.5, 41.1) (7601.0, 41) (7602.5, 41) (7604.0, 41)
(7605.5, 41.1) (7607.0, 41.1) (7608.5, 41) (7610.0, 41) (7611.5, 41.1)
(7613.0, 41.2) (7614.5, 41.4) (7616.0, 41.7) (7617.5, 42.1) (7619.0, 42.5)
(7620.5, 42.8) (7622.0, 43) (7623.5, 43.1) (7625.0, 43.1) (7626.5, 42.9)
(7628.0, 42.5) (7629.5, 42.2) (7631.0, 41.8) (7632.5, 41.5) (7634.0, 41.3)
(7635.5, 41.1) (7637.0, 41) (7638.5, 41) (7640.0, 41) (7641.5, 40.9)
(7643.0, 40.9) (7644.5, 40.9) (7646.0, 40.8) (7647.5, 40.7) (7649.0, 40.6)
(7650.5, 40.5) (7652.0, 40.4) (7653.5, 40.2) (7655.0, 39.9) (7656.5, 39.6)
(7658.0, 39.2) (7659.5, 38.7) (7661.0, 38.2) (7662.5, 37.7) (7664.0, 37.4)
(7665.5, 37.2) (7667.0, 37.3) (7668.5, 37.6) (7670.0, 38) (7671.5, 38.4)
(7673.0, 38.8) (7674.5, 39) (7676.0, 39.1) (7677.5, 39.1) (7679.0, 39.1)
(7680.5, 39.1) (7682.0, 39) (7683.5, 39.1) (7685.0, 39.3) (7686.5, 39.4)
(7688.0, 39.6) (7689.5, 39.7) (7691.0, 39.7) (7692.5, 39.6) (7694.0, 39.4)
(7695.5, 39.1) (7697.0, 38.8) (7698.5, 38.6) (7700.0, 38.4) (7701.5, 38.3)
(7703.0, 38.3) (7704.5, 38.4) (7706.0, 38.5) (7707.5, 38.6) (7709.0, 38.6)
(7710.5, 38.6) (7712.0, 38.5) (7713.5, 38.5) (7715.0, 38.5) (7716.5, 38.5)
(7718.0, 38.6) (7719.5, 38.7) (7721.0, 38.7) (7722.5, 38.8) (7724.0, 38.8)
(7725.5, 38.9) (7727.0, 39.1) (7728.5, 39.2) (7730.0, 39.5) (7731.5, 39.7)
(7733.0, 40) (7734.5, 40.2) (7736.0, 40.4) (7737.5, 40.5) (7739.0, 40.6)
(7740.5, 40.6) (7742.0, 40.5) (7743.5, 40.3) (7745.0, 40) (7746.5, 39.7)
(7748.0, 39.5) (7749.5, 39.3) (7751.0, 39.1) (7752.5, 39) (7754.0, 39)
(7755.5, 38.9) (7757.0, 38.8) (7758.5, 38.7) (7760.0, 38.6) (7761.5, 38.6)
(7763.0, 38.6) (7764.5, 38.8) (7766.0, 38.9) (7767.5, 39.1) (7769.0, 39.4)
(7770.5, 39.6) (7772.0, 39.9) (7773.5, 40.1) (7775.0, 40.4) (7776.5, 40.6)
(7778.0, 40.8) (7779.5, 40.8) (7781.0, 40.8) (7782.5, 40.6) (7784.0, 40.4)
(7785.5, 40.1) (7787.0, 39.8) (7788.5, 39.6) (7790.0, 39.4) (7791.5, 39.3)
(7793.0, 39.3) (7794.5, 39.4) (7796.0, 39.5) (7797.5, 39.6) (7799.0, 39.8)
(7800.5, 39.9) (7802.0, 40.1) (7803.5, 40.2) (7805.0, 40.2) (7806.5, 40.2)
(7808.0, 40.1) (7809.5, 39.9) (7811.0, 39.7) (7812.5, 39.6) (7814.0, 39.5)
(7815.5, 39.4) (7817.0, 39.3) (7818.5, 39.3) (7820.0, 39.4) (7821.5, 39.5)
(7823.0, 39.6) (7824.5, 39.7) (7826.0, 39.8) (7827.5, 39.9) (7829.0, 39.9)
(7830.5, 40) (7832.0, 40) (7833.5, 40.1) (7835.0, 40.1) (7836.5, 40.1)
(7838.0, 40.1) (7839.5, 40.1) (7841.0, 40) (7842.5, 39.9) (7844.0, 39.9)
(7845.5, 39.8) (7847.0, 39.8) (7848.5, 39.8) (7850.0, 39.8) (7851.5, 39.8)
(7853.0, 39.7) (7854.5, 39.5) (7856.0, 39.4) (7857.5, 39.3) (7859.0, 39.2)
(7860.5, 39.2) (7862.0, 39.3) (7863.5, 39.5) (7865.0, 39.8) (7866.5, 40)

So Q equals -0.12 mag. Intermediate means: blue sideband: 35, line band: 40.4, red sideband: 39.1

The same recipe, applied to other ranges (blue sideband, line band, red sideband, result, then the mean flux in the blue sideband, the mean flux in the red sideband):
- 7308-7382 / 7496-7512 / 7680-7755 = -0.07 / 40.2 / 39.2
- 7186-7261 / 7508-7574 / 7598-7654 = -0.08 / 35.3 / 41.4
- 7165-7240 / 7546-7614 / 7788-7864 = -0.13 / 34.2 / 39.7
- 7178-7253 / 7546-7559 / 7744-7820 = -0.15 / 34.9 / 39.6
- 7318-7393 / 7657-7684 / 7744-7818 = 0.04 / 40.4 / 39.6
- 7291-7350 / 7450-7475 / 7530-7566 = 0.01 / 39.8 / 43.5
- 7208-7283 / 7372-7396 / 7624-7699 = -0.10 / 36.6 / 39.8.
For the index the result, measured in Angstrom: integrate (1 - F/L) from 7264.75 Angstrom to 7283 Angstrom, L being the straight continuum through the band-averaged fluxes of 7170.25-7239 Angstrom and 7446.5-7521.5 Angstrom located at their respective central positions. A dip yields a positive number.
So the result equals -1.0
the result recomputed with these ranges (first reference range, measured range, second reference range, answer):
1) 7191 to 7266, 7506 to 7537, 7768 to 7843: -4.03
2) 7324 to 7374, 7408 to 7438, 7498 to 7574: 0.47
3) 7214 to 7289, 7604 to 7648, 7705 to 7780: -3.17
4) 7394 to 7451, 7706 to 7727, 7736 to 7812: 0.68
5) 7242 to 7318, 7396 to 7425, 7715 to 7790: -1.44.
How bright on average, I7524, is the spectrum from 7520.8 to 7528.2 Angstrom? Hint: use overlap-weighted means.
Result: 42.5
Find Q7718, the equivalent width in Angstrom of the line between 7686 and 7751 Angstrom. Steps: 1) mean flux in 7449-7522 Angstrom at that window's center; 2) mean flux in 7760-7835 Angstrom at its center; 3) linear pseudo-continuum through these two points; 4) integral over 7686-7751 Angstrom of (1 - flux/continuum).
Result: 1.9 Angstrom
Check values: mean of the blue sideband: 42.4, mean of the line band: 39.2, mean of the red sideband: 39.8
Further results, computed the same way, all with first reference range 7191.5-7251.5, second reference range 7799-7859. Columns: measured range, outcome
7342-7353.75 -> -1.2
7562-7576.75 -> -2.3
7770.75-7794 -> -0.4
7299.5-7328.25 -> -3.3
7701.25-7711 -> 0.1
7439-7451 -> -1.6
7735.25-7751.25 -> -0.4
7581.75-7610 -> -2.6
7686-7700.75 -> -0.2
